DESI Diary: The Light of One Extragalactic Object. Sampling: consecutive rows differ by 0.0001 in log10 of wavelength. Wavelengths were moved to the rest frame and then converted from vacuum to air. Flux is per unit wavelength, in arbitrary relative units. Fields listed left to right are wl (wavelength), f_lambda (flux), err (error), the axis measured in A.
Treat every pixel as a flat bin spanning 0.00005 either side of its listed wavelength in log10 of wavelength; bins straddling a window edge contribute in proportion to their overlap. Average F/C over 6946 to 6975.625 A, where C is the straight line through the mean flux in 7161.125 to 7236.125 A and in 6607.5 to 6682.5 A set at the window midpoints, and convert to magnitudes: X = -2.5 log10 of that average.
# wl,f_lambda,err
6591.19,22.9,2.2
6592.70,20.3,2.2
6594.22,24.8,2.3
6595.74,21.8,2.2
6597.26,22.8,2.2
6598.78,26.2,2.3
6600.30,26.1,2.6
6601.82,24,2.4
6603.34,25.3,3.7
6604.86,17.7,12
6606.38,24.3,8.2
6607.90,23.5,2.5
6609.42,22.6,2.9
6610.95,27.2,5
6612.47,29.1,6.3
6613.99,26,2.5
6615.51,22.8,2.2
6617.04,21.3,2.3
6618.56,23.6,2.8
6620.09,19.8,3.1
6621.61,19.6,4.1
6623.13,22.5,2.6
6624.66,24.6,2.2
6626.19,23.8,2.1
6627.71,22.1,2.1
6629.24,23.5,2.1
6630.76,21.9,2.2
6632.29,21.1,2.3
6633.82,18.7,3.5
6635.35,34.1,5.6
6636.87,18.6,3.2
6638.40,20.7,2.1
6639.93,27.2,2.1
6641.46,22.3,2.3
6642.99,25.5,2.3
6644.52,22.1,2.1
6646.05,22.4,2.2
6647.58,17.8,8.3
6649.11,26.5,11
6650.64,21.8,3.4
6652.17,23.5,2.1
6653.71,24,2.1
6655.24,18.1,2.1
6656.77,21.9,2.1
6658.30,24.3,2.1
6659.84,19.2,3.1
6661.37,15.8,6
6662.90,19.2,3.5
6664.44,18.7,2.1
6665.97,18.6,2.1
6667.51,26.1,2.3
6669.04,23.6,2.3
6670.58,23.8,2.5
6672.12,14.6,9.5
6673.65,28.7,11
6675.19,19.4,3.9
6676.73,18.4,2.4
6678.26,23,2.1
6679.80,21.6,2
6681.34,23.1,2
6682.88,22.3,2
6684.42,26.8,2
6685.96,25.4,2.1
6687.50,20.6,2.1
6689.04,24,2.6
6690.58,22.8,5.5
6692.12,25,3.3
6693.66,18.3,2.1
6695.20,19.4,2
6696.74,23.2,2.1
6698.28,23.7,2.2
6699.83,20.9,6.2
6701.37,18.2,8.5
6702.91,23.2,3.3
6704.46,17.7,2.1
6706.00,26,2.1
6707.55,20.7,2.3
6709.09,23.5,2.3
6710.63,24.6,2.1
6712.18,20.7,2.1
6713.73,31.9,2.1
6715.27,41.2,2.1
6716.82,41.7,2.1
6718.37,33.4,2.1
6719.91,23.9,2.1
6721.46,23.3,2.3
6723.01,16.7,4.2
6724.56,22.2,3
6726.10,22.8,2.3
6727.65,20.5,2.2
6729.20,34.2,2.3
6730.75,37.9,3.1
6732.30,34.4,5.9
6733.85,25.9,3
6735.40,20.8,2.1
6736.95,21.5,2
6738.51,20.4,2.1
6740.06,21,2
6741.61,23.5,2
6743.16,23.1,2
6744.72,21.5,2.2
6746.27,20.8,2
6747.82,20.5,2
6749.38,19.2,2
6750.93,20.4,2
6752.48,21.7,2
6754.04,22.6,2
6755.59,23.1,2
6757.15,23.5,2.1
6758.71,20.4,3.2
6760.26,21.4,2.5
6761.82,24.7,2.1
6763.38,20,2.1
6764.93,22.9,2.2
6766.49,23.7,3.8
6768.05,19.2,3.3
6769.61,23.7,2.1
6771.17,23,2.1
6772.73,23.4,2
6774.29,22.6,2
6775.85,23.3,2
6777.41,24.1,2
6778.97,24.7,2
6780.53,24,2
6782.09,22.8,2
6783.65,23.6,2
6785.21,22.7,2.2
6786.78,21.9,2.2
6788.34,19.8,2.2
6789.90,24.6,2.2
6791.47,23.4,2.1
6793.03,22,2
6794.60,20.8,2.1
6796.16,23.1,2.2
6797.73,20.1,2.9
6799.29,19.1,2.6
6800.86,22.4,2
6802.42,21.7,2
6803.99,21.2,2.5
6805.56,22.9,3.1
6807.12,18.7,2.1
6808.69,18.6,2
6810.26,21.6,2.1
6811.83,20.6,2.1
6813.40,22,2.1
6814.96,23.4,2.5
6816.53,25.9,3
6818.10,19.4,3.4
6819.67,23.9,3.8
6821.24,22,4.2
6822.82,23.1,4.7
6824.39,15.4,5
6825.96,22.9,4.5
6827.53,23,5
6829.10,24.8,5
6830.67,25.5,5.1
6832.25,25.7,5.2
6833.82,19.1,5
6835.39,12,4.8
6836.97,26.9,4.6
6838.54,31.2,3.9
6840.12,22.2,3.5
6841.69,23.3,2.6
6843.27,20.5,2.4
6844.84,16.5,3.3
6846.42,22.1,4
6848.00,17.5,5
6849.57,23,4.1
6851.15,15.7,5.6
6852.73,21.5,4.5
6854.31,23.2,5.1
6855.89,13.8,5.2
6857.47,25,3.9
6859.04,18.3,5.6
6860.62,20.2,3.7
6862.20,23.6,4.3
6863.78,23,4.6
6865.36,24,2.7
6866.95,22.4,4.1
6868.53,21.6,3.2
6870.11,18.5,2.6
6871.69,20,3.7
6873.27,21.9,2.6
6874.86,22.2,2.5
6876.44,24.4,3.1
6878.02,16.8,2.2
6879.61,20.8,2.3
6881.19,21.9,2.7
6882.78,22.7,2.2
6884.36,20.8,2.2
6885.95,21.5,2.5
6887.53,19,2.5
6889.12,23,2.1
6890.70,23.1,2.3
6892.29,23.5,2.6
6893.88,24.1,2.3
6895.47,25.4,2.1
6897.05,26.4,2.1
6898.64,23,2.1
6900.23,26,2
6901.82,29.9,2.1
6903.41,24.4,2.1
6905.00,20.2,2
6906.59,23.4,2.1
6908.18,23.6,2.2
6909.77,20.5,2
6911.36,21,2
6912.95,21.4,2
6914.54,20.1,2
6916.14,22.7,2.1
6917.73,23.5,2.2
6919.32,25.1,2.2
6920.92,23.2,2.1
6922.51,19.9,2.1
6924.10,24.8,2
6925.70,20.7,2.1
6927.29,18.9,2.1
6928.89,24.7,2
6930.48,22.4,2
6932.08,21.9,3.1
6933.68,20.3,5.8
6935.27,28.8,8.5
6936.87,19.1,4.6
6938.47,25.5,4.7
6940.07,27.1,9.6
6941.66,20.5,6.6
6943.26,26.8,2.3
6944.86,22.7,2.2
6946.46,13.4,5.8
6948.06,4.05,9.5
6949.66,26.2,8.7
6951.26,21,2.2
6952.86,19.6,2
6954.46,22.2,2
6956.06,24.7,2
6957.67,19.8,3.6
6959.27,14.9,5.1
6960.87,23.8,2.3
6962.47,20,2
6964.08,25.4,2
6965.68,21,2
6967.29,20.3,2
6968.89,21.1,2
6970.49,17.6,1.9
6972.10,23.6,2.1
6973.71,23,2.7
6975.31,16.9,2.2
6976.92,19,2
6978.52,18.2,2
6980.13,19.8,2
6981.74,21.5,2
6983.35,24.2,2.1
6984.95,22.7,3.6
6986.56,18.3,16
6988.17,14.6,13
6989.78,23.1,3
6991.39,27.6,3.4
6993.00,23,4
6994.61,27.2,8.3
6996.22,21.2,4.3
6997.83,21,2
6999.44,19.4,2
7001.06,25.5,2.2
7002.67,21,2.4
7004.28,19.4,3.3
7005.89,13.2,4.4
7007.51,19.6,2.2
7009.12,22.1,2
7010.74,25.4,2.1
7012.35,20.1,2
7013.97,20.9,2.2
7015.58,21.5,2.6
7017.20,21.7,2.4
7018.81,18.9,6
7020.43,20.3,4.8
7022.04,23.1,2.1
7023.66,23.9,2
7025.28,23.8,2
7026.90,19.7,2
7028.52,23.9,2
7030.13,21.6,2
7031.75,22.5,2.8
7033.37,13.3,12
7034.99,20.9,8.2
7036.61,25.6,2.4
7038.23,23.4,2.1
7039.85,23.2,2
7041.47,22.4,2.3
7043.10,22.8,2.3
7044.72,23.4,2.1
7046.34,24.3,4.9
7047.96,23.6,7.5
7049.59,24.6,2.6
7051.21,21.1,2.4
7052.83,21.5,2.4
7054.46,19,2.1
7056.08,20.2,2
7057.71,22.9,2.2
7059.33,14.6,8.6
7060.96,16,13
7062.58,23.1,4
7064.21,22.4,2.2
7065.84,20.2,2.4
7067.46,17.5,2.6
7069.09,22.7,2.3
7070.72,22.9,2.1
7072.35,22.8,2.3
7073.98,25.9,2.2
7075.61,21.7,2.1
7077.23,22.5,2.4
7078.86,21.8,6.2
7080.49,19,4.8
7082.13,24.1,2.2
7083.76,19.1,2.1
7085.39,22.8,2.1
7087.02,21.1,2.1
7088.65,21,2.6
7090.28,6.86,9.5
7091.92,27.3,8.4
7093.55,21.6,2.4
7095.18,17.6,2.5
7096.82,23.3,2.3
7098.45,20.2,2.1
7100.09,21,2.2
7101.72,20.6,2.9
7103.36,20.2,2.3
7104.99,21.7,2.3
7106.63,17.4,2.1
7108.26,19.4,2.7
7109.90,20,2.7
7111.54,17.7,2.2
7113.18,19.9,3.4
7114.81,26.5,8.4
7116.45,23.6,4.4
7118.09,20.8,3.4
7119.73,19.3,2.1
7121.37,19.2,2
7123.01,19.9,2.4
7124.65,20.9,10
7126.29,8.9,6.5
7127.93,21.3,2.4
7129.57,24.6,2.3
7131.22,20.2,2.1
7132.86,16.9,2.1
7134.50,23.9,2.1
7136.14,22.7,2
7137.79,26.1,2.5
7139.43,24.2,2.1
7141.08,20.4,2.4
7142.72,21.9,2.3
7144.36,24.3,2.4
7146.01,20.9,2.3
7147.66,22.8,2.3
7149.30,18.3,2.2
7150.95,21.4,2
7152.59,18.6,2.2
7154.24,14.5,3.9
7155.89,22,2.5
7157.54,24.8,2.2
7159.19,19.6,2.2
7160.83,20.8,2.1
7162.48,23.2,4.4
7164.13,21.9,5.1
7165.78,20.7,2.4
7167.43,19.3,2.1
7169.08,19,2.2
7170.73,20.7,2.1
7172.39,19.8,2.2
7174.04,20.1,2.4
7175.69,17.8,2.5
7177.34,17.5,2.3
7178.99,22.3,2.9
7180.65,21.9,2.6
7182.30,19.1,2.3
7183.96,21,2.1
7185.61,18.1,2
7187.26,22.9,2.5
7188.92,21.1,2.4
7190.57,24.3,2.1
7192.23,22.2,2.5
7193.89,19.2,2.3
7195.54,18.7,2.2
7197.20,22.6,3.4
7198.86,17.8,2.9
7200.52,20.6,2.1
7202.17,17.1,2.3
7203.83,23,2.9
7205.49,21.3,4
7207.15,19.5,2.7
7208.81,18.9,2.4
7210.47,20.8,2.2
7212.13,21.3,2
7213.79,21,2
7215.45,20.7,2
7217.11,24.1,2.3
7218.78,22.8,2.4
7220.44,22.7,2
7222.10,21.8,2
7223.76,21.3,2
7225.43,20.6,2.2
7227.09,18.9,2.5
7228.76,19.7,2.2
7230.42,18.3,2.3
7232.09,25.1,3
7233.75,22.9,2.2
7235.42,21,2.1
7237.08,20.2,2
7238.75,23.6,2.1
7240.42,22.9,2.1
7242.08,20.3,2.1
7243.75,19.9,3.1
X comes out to 0.07 mag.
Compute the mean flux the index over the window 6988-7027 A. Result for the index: 21.6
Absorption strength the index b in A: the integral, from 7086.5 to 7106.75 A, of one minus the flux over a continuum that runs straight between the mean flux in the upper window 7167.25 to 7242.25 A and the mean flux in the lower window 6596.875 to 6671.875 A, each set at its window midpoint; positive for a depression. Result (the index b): 1.05 A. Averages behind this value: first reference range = 22.7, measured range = 20.1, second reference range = 20.8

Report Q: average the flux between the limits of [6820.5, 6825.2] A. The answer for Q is 20.1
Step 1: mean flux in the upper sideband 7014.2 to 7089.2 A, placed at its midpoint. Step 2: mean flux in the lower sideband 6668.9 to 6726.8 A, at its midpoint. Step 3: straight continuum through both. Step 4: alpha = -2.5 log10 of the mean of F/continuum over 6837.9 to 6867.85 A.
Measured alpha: 0.07 mag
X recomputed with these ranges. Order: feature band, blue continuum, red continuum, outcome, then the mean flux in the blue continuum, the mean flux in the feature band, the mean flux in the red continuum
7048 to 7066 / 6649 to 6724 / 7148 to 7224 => 0.032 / 23.1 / 20.6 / 20.6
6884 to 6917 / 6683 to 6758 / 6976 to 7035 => -0.037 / 24.1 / 23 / 21.2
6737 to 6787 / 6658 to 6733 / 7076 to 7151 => 0.051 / 23.9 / 22.3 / 20.8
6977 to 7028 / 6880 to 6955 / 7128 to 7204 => 0.025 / 22.3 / 21.3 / 20.9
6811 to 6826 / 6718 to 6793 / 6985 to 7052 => 0.053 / 23.2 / 21.8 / 21.8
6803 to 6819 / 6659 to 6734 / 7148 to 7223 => 0.081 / 23.9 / 21.5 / 20.6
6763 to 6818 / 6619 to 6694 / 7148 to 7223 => -0.019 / 22.2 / 22.2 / 20.6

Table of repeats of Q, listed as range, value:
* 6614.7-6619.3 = 22.6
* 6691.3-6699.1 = 21.9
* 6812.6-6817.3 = 23.8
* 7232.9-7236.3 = 22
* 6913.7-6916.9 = 21.3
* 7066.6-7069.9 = 20.1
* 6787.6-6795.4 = 22.1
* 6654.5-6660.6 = 20.9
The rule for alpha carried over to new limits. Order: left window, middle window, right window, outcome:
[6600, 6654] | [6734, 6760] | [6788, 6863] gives 0.030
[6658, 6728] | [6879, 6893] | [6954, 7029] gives 0.004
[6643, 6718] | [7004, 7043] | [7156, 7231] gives 0.007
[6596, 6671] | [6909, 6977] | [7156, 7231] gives 0.011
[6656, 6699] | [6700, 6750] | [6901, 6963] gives -0.141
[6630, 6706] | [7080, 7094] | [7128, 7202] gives 0.040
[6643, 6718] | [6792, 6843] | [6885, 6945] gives 0.050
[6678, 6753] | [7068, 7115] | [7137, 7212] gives 0.023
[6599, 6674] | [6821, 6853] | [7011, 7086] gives 0.027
